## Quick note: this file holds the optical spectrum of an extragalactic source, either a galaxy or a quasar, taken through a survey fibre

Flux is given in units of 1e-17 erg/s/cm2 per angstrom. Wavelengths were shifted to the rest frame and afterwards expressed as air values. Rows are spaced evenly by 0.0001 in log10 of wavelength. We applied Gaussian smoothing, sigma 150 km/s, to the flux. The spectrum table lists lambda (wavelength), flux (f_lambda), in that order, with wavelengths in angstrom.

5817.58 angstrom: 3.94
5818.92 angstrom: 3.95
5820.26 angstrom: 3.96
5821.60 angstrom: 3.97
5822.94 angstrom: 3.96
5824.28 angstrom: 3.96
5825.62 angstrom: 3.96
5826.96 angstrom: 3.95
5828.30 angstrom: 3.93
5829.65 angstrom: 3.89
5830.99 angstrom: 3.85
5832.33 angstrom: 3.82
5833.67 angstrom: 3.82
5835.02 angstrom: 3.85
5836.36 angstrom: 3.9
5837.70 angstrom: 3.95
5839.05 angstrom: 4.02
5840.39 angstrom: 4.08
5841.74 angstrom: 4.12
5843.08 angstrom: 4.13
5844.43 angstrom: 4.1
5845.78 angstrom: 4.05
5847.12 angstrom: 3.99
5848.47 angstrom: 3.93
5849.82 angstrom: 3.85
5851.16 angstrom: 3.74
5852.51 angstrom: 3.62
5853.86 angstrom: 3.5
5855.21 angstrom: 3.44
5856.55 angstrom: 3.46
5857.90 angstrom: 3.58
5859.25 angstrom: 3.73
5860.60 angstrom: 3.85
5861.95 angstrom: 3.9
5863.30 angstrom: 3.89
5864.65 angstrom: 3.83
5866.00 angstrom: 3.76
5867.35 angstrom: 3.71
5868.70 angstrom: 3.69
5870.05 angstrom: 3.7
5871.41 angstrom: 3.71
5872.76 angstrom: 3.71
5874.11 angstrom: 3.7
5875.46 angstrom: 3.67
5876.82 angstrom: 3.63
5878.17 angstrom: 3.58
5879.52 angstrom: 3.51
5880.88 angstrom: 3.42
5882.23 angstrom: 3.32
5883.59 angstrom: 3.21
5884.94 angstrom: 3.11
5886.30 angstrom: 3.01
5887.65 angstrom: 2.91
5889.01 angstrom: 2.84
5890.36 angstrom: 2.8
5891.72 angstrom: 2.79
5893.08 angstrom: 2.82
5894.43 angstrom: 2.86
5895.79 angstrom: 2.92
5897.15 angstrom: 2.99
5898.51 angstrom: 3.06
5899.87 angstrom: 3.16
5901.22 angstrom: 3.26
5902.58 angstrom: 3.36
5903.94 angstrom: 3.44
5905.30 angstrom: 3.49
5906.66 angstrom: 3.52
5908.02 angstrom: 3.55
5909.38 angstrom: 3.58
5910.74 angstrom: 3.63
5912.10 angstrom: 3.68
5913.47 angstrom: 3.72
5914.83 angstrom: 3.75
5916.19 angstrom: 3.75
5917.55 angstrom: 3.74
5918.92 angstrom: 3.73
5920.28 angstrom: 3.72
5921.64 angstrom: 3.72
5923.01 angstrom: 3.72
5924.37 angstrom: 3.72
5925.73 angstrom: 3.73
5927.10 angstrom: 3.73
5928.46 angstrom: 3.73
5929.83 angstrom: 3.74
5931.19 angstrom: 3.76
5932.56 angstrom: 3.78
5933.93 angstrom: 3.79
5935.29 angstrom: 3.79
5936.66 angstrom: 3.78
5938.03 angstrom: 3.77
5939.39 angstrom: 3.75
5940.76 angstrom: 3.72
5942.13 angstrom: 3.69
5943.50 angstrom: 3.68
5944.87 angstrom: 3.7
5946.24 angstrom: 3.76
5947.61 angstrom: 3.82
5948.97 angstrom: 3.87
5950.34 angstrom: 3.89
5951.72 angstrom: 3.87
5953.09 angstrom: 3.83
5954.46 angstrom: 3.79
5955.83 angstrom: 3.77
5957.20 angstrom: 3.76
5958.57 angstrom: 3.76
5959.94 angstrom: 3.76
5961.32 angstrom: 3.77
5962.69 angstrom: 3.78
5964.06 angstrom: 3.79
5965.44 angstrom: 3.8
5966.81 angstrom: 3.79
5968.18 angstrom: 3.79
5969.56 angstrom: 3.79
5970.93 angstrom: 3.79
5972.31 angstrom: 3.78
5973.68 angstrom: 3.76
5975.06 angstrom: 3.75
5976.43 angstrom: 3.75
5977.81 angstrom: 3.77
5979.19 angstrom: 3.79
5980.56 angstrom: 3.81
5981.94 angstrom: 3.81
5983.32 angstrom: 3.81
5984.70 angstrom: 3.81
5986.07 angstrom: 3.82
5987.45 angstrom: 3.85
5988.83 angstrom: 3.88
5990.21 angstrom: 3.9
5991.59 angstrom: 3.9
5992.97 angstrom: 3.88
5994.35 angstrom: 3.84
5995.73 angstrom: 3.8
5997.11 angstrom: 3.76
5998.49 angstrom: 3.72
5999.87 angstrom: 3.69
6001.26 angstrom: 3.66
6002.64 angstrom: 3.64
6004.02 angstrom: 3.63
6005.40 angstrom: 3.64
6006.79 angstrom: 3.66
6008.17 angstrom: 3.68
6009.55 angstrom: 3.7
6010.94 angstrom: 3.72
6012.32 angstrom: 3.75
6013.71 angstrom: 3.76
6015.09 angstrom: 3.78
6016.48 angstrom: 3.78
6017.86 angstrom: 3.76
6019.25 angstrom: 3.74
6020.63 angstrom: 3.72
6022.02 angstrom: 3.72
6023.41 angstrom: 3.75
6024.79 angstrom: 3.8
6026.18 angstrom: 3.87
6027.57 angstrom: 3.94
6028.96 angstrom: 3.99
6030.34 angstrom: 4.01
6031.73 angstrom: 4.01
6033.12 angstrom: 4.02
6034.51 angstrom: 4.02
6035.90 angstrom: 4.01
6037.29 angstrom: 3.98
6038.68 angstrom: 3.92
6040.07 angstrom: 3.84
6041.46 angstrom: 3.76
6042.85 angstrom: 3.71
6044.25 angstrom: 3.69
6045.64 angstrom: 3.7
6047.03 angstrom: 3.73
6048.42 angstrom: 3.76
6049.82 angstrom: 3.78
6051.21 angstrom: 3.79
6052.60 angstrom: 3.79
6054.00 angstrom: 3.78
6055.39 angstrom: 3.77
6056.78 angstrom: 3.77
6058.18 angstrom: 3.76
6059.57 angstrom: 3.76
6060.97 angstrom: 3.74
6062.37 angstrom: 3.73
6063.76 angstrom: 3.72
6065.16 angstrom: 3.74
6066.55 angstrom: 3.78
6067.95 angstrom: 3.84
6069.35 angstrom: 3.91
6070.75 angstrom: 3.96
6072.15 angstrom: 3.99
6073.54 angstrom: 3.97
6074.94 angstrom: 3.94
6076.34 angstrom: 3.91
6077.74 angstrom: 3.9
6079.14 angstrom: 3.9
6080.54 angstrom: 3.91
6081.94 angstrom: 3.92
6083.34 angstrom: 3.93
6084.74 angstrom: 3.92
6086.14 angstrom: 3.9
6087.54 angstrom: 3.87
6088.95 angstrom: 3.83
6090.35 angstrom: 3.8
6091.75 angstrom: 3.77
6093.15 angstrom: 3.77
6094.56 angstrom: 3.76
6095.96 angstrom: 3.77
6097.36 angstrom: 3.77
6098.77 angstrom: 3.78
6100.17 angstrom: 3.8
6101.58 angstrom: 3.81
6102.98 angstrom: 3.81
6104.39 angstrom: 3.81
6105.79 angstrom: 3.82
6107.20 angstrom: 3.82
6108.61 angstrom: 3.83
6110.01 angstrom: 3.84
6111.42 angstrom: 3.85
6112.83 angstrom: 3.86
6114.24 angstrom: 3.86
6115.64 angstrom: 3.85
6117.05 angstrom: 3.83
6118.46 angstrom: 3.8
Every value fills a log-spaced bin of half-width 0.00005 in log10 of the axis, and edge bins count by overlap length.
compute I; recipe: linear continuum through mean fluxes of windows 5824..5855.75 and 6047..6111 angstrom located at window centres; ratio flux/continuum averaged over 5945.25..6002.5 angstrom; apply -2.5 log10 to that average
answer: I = 0.02 mag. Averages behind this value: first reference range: 3.89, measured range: 3.8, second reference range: 3.83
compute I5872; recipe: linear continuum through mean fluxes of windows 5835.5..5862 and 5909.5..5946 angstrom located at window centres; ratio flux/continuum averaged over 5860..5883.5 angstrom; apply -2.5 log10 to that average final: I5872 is 0.04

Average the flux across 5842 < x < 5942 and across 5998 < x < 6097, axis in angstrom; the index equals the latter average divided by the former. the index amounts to 1.07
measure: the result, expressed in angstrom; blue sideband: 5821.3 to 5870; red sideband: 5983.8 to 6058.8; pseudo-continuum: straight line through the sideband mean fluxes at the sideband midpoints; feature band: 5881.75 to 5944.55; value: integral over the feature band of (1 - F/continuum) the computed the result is 6.0 angstrom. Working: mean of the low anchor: 3.85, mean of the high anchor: 3.8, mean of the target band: 3.47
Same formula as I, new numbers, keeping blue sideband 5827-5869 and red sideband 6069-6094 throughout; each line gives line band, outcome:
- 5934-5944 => 0.03 mag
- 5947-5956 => 0.01 mag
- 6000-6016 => 0.05 mag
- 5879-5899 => 0.26 mag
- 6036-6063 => 0.03 mag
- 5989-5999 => 0.01 mag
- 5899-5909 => 0.14 mag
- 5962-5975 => 0.02 mag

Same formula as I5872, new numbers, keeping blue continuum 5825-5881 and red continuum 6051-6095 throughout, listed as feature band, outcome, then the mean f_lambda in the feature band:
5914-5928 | 0.02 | 3.73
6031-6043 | -0.03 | 3.93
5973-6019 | 0.02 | 3.76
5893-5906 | 0.21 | 3.15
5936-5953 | 0.01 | 3.78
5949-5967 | 0.01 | 3.8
